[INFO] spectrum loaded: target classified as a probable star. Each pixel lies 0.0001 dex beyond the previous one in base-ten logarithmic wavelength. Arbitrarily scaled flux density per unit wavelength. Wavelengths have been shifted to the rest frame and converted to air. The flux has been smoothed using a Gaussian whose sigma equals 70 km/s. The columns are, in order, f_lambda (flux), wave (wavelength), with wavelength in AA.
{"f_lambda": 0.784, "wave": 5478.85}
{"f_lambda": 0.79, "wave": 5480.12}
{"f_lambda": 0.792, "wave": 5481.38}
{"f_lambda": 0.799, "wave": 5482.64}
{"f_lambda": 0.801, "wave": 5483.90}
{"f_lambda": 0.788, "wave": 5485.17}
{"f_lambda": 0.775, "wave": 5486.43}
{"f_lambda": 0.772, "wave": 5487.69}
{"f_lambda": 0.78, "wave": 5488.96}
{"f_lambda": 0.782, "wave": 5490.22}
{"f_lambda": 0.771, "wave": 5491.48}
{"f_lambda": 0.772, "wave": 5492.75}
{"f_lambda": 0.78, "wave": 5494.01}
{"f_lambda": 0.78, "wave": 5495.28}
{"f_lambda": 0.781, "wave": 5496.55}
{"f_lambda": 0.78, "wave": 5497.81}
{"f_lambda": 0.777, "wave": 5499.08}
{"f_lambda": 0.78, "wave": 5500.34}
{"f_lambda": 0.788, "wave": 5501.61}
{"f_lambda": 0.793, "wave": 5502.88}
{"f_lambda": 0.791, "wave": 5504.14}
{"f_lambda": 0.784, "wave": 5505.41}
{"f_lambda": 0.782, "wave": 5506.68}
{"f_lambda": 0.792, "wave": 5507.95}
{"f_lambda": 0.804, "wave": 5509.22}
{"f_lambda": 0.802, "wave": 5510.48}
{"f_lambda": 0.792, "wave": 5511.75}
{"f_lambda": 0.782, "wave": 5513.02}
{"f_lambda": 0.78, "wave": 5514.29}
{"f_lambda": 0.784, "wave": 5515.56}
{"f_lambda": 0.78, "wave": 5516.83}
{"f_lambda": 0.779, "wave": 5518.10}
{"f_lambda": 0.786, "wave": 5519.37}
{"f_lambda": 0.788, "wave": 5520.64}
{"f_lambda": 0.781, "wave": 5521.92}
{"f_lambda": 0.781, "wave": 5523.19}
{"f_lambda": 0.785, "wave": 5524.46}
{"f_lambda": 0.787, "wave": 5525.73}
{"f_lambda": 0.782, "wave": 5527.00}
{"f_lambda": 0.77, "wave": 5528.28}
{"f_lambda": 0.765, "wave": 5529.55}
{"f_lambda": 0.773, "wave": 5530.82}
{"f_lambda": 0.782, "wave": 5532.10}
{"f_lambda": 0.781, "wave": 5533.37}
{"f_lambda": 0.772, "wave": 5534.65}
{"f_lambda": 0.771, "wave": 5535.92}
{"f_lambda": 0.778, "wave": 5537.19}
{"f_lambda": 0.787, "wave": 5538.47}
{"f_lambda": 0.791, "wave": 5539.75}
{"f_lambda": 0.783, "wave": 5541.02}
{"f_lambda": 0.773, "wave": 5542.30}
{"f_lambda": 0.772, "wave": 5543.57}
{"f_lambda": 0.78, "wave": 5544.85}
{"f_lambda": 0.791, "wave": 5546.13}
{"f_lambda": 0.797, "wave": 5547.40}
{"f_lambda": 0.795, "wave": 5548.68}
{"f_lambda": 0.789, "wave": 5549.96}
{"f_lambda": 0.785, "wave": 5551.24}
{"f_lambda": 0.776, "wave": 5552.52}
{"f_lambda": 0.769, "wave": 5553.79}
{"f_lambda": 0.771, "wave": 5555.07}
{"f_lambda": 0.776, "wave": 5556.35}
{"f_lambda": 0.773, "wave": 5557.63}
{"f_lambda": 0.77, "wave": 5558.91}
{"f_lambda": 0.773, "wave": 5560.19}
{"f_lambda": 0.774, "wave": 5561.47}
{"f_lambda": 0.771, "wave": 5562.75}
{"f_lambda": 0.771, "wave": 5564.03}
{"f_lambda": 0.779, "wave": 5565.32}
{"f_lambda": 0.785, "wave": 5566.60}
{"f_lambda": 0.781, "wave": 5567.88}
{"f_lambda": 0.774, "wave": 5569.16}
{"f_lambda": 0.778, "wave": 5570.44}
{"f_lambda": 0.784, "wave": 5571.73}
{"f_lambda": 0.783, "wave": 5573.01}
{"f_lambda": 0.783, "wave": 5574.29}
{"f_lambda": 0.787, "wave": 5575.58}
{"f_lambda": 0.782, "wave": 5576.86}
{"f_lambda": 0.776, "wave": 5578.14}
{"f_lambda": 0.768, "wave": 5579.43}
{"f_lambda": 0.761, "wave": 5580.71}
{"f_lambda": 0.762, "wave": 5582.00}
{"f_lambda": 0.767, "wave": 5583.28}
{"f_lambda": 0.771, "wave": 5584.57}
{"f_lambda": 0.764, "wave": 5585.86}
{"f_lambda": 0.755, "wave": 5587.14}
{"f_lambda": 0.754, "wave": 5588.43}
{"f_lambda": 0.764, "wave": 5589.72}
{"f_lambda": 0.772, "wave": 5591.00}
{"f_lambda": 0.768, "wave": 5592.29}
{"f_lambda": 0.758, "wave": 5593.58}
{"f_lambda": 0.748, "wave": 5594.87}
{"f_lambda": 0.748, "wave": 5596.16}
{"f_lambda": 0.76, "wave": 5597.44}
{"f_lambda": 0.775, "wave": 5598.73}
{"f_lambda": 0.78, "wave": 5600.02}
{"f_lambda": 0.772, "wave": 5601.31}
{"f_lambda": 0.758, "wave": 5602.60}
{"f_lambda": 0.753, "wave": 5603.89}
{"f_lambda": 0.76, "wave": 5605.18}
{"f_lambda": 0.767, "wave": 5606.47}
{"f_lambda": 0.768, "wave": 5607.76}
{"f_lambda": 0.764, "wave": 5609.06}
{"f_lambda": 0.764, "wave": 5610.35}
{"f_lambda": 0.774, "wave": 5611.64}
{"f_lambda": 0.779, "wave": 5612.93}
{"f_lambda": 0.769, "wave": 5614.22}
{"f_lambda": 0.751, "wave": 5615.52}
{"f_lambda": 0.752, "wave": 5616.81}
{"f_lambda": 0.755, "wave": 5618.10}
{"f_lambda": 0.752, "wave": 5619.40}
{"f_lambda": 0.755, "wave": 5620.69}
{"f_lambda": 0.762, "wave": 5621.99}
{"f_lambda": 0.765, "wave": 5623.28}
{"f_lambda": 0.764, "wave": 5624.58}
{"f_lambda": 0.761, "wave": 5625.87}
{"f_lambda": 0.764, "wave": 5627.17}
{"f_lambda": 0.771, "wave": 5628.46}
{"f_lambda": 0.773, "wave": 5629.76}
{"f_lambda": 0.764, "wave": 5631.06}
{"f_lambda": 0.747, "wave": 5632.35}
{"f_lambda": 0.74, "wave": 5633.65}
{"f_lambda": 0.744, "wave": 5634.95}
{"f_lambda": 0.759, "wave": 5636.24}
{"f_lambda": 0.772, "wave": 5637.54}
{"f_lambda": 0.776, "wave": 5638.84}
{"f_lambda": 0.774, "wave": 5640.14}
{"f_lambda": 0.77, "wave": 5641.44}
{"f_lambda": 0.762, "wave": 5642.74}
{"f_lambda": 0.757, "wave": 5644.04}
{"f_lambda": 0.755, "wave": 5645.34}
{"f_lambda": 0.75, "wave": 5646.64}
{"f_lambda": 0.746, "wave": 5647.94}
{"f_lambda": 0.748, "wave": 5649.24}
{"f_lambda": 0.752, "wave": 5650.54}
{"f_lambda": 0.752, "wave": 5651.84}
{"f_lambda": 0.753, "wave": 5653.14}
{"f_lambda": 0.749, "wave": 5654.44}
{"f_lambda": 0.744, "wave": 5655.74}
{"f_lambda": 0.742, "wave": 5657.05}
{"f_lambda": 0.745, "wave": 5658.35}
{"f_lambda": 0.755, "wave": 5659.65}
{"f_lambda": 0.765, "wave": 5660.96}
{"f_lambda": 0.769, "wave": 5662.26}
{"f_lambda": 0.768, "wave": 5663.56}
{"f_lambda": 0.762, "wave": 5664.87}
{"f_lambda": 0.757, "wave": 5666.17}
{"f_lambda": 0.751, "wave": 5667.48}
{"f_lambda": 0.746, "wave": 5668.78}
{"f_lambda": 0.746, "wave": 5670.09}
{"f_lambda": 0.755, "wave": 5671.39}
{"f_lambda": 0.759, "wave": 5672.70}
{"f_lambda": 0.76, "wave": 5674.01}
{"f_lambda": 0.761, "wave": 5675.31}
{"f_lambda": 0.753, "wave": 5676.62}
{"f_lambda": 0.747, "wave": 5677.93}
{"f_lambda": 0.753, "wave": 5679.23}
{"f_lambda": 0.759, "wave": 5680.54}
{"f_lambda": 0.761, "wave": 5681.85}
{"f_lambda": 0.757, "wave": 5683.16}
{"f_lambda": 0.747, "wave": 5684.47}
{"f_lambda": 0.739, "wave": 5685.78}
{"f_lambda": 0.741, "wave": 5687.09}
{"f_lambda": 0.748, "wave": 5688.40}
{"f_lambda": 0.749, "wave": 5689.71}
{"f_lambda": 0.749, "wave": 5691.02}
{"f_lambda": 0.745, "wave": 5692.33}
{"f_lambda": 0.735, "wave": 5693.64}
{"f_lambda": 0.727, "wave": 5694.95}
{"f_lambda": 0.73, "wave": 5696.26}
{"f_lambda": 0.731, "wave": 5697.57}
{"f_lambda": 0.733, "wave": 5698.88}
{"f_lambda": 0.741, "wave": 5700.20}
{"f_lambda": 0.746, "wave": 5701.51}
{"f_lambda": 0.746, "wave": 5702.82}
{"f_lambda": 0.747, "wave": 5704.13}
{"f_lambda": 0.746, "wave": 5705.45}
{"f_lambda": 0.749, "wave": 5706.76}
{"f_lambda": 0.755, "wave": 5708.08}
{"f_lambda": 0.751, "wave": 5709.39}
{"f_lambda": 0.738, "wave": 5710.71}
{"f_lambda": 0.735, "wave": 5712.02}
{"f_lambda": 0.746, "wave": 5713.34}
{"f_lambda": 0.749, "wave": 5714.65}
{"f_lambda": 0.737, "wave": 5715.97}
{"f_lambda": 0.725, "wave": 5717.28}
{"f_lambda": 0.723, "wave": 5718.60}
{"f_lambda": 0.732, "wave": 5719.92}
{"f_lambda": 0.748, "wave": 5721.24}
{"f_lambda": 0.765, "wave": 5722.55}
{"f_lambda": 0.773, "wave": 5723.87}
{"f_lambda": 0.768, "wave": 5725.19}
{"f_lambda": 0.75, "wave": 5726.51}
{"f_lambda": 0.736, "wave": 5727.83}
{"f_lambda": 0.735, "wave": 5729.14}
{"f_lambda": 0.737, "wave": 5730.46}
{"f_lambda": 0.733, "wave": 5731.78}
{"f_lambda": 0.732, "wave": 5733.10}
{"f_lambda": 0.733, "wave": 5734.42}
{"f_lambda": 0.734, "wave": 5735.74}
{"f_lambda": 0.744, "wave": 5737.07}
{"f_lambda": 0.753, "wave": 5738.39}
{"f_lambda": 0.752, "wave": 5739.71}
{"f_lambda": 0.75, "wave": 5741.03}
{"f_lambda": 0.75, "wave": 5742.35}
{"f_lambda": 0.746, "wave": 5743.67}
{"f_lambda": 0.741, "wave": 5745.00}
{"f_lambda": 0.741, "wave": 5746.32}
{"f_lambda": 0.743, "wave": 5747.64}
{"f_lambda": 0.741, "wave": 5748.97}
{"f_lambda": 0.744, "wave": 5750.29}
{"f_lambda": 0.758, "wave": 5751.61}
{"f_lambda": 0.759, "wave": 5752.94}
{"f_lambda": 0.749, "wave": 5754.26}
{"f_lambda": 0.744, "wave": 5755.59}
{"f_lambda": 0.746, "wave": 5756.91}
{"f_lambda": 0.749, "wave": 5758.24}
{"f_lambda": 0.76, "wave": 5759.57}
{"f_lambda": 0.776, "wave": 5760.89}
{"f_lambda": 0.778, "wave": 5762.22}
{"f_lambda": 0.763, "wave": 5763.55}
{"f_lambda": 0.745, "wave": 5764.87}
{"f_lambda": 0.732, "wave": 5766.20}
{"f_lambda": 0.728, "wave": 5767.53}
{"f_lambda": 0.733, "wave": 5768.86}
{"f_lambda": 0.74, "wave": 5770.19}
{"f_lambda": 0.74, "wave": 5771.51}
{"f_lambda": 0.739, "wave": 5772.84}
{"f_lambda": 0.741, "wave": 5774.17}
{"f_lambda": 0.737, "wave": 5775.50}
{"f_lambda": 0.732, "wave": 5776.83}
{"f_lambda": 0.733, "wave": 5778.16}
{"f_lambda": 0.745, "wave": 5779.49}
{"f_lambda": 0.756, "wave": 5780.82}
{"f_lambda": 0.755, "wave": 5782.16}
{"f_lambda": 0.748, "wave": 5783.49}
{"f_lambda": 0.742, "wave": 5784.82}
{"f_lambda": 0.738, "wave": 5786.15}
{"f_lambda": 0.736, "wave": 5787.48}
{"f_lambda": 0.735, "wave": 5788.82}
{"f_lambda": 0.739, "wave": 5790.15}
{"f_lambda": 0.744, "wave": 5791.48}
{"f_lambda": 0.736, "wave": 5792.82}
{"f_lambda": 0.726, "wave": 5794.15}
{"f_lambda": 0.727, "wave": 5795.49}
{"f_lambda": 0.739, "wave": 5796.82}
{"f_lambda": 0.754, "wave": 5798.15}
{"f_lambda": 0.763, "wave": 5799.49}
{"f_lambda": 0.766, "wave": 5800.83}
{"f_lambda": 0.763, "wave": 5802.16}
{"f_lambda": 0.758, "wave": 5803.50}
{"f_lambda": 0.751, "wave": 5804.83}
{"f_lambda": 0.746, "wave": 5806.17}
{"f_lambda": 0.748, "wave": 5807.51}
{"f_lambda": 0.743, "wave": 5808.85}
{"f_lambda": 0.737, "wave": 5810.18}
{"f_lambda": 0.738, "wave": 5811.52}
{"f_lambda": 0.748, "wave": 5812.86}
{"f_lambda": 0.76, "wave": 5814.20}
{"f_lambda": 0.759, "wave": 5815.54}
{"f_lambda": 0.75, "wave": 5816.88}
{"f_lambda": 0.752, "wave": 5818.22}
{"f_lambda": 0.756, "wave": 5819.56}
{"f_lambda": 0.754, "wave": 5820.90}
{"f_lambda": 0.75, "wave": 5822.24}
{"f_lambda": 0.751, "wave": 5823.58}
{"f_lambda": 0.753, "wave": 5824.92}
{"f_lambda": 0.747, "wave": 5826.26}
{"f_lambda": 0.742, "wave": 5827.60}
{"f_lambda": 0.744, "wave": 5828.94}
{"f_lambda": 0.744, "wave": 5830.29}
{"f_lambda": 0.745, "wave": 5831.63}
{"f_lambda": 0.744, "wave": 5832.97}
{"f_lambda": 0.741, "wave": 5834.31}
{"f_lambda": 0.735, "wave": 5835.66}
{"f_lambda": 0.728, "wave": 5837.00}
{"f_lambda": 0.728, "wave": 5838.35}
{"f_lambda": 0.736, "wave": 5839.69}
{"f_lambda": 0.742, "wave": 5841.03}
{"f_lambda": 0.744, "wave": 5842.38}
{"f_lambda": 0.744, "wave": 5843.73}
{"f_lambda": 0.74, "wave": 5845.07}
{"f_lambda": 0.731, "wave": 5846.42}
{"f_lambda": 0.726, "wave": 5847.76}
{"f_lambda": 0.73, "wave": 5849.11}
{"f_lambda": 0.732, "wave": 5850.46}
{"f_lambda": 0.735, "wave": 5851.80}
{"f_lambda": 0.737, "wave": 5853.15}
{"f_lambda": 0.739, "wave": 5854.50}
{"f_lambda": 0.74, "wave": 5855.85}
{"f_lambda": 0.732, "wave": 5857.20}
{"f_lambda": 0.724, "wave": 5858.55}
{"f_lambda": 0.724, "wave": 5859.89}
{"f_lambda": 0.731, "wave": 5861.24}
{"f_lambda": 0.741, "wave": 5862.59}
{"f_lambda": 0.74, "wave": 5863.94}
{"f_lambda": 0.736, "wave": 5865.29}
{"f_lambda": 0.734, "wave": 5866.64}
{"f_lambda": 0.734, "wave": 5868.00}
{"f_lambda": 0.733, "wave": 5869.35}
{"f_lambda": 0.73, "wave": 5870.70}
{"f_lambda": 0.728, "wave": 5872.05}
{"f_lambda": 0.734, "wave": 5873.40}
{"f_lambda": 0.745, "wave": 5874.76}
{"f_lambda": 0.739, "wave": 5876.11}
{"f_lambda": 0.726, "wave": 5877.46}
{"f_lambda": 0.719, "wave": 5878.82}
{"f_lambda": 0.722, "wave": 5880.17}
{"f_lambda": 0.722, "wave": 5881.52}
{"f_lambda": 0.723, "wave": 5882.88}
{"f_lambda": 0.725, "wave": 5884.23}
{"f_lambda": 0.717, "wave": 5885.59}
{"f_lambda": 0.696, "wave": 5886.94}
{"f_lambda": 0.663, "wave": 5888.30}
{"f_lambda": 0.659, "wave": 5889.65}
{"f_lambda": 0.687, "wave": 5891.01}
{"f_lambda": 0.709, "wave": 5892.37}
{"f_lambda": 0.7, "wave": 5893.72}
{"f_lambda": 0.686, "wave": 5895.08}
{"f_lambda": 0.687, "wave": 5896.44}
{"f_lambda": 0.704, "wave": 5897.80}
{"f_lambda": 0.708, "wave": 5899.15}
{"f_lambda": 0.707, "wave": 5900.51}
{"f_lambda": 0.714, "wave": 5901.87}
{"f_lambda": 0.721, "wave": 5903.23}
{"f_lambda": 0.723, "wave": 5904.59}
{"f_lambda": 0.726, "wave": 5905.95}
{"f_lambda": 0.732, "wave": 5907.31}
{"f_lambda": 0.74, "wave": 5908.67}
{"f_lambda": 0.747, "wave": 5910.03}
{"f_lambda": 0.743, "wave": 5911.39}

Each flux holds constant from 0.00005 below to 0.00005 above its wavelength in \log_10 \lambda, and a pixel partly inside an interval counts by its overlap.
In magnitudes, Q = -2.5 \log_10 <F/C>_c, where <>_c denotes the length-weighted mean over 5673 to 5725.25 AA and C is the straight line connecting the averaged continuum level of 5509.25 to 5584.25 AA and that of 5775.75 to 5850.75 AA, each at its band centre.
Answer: 0.02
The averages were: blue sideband 0.779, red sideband 0.744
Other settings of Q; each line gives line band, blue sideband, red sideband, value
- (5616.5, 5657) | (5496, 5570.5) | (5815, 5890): 0.01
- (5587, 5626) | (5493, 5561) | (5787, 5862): 0.01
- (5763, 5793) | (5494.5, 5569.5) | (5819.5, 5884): 0.01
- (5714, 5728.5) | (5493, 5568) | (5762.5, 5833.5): 0.01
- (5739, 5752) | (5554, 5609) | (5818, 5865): 0.01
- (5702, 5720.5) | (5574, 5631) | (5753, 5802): 0.02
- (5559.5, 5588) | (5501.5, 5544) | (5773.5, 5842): 0.00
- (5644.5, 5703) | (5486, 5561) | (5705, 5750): 0.01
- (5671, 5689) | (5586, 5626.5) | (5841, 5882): 0.00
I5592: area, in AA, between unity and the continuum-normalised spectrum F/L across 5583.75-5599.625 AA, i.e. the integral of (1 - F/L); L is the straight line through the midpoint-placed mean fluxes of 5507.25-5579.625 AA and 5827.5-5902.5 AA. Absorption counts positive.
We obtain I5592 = 0.2 AA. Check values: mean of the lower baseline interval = 0.781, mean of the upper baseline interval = 0.725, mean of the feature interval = 0.762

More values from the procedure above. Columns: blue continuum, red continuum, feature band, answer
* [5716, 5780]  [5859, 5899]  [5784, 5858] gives -1.4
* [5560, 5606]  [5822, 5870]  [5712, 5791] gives 0.5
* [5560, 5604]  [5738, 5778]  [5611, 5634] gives 0.1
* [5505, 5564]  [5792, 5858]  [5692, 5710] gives 0.4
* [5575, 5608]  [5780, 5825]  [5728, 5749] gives 0.3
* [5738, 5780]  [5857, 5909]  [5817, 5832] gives -0.4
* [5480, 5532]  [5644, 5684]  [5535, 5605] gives -0.2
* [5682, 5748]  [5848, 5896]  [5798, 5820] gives -0.7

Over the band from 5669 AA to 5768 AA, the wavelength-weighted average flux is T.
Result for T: 0.747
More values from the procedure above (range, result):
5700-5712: 0.746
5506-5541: 0.783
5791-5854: 0.744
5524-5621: 0.772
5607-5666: 0.759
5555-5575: 0.777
